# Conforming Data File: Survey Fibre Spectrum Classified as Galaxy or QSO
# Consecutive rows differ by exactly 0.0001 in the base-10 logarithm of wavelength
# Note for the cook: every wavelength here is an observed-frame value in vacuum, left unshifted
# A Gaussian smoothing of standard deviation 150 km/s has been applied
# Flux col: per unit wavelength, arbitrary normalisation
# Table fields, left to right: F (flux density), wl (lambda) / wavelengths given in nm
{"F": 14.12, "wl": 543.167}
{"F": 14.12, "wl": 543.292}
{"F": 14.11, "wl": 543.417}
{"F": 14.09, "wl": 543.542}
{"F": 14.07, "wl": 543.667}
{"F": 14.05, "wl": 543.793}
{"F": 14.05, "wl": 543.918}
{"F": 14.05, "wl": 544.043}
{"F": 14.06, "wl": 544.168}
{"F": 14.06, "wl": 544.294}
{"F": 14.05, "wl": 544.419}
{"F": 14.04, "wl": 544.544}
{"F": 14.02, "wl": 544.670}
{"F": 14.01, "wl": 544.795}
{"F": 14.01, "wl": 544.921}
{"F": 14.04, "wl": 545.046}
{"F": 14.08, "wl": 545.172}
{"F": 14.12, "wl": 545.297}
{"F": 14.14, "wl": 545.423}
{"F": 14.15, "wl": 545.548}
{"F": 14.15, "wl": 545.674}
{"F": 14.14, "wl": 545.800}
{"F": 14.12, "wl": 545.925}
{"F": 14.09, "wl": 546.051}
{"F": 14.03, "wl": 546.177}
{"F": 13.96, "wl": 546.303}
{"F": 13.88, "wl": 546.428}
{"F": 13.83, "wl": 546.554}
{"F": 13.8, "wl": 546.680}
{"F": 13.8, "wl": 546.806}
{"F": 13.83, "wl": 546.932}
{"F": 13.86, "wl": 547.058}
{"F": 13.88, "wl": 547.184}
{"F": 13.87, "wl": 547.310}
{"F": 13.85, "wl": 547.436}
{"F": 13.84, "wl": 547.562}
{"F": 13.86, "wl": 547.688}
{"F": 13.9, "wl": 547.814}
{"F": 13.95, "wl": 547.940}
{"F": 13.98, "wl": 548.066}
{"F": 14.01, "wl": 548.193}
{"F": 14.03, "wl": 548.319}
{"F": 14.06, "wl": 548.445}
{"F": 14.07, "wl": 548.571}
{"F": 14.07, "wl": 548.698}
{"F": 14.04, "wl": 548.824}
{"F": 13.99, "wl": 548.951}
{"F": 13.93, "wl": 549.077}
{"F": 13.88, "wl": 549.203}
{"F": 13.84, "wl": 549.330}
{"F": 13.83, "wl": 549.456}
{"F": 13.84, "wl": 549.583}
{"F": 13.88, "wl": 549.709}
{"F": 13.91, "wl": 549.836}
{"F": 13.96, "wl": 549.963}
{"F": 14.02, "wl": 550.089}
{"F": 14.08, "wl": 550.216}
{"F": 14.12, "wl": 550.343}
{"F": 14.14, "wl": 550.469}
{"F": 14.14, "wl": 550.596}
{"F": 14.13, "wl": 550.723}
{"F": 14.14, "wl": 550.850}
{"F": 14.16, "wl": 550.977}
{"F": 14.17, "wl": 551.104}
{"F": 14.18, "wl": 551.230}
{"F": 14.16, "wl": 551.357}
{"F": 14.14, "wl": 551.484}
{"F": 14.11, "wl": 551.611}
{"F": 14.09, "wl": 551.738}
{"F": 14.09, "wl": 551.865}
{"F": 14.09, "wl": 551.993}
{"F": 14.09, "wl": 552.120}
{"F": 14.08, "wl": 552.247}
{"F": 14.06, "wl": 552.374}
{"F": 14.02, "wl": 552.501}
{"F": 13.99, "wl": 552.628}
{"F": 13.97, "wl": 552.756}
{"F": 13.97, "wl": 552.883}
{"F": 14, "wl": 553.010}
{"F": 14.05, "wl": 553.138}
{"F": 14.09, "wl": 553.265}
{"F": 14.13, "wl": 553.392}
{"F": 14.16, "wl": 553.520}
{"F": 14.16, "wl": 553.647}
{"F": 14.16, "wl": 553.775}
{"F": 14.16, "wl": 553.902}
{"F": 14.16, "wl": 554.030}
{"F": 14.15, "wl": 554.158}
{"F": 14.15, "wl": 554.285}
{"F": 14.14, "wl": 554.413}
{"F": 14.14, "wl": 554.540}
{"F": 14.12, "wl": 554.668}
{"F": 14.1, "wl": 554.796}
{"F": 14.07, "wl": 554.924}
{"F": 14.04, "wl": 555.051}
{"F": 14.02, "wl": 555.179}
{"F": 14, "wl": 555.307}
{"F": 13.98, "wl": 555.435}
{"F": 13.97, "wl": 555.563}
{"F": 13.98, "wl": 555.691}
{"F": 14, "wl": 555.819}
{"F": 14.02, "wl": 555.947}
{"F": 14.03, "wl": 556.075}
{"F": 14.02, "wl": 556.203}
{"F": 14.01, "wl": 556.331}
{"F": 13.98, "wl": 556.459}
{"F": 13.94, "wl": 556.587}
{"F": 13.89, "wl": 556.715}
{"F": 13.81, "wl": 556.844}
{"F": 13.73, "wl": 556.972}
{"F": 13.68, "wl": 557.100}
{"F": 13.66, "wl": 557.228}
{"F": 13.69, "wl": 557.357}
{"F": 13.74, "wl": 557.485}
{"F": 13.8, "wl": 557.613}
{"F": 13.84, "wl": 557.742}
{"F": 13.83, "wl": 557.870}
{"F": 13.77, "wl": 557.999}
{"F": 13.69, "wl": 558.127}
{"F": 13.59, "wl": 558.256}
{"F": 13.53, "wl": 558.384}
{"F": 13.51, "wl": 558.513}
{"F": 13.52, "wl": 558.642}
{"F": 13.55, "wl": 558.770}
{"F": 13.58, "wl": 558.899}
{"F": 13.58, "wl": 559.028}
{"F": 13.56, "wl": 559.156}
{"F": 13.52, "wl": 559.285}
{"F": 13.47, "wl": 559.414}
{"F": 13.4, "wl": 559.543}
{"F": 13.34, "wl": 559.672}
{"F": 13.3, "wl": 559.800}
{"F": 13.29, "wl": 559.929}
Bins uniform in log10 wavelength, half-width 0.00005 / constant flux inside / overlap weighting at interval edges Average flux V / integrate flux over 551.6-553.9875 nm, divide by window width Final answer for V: 14.1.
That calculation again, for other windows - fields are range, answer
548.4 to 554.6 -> 14.1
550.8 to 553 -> 14.1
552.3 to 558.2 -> 14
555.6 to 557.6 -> 13.9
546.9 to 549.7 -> 13.9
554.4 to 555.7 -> 14.1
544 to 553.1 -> 14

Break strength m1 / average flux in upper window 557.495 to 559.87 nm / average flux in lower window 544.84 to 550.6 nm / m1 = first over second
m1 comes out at 0.97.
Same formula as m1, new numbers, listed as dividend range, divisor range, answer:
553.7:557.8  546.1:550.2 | 1.00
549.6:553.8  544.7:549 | 1.01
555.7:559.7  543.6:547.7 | 0.98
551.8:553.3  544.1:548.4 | 1.00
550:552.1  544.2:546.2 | 1.00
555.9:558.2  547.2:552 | 0.99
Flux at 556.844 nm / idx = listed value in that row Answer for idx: 13.81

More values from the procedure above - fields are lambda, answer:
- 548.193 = 14.01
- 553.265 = 14.09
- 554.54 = 14.14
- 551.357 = 14.16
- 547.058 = 13.86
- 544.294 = 14.06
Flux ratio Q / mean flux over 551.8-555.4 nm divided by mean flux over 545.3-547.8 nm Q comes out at 1.01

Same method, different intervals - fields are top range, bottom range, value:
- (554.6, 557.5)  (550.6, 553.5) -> 0.99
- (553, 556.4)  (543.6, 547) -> 1.00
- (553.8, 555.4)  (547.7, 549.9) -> 1.01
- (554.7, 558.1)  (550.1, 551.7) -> 0.98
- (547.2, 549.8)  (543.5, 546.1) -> 0.99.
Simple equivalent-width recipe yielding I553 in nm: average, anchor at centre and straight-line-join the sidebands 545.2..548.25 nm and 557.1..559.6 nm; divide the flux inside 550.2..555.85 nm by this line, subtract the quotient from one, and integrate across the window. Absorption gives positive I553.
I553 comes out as -0.128 nm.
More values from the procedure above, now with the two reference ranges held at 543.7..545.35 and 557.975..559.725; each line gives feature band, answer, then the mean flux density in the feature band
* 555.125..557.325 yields -0.047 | 13.9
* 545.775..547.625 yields 0.007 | 13.9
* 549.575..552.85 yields -0.062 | 14.1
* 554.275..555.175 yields -0.027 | 14.1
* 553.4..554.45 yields -0.034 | 14.1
